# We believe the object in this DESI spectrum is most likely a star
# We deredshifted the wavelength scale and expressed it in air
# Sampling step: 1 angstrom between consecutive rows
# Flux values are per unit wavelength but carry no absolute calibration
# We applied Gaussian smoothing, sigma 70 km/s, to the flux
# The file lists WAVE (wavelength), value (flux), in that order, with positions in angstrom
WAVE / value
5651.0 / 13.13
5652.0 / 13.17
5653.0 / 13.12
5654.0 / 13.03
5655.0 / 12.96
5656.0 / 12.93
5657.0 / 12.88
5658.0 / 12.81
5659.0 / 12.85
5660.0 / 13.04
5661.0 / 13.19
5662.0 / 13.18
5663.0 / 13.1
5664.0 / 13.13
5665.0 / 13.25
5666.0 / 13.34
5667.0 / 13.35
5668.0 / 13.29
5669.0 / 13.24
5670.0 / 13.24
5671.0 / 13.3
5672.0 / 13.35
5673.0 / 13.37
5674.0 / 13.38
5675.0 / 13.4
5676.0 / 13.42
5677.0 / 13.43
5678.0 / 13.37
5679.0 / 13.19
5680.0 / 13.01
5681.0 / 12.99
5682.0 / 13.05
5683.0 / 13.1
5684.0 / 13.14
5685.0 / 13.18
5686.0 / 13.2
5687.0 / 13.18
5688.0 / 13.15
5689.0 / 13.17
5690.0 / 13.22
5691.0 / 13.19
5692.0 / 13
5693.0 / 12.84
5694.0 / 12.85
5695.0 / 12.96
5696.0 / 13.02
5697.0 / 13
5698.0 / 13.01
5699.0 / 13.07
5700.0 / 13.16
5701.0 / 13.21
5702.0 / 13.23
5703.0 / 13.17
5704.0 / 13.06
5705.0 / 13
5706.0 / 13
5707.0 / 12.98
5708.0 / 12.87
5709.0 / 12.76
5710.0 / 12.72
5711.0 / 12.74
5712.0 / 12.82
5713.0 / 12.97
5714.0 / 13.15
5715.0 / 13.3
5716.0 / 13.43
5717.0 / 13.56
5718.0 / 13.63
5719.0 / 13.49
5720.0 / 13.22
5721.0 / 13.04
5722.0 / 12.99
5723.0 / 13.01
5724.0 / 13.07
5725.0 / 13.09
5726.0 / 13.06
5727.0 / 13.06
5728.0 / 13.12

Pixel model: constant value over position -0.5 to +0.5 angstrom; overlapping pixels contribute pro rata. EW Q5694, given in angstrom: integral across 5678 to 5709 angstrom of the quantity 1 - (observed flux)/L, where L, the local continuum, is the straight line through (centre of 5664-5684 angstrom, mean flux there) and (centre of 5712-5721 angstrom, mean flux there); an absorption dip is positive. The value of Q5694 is 0.5 angstrom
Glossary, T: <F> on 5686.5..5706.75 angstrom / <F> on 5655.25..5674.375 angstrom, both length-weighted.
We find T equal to 0.99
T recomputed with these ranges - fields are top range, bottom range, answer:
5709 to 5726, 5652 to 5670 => 1.00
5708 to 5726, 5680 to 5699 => 1.00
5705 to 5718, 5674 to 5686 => 0.99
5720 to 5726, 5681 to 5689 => 0.99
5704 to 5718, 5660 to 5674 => 0.98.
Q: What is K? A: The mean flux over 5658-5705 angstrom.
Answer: 13.2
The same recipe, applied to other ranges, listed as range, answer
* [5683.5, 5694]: 13.1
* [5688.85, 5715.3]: 13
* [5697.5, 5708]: 13.1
